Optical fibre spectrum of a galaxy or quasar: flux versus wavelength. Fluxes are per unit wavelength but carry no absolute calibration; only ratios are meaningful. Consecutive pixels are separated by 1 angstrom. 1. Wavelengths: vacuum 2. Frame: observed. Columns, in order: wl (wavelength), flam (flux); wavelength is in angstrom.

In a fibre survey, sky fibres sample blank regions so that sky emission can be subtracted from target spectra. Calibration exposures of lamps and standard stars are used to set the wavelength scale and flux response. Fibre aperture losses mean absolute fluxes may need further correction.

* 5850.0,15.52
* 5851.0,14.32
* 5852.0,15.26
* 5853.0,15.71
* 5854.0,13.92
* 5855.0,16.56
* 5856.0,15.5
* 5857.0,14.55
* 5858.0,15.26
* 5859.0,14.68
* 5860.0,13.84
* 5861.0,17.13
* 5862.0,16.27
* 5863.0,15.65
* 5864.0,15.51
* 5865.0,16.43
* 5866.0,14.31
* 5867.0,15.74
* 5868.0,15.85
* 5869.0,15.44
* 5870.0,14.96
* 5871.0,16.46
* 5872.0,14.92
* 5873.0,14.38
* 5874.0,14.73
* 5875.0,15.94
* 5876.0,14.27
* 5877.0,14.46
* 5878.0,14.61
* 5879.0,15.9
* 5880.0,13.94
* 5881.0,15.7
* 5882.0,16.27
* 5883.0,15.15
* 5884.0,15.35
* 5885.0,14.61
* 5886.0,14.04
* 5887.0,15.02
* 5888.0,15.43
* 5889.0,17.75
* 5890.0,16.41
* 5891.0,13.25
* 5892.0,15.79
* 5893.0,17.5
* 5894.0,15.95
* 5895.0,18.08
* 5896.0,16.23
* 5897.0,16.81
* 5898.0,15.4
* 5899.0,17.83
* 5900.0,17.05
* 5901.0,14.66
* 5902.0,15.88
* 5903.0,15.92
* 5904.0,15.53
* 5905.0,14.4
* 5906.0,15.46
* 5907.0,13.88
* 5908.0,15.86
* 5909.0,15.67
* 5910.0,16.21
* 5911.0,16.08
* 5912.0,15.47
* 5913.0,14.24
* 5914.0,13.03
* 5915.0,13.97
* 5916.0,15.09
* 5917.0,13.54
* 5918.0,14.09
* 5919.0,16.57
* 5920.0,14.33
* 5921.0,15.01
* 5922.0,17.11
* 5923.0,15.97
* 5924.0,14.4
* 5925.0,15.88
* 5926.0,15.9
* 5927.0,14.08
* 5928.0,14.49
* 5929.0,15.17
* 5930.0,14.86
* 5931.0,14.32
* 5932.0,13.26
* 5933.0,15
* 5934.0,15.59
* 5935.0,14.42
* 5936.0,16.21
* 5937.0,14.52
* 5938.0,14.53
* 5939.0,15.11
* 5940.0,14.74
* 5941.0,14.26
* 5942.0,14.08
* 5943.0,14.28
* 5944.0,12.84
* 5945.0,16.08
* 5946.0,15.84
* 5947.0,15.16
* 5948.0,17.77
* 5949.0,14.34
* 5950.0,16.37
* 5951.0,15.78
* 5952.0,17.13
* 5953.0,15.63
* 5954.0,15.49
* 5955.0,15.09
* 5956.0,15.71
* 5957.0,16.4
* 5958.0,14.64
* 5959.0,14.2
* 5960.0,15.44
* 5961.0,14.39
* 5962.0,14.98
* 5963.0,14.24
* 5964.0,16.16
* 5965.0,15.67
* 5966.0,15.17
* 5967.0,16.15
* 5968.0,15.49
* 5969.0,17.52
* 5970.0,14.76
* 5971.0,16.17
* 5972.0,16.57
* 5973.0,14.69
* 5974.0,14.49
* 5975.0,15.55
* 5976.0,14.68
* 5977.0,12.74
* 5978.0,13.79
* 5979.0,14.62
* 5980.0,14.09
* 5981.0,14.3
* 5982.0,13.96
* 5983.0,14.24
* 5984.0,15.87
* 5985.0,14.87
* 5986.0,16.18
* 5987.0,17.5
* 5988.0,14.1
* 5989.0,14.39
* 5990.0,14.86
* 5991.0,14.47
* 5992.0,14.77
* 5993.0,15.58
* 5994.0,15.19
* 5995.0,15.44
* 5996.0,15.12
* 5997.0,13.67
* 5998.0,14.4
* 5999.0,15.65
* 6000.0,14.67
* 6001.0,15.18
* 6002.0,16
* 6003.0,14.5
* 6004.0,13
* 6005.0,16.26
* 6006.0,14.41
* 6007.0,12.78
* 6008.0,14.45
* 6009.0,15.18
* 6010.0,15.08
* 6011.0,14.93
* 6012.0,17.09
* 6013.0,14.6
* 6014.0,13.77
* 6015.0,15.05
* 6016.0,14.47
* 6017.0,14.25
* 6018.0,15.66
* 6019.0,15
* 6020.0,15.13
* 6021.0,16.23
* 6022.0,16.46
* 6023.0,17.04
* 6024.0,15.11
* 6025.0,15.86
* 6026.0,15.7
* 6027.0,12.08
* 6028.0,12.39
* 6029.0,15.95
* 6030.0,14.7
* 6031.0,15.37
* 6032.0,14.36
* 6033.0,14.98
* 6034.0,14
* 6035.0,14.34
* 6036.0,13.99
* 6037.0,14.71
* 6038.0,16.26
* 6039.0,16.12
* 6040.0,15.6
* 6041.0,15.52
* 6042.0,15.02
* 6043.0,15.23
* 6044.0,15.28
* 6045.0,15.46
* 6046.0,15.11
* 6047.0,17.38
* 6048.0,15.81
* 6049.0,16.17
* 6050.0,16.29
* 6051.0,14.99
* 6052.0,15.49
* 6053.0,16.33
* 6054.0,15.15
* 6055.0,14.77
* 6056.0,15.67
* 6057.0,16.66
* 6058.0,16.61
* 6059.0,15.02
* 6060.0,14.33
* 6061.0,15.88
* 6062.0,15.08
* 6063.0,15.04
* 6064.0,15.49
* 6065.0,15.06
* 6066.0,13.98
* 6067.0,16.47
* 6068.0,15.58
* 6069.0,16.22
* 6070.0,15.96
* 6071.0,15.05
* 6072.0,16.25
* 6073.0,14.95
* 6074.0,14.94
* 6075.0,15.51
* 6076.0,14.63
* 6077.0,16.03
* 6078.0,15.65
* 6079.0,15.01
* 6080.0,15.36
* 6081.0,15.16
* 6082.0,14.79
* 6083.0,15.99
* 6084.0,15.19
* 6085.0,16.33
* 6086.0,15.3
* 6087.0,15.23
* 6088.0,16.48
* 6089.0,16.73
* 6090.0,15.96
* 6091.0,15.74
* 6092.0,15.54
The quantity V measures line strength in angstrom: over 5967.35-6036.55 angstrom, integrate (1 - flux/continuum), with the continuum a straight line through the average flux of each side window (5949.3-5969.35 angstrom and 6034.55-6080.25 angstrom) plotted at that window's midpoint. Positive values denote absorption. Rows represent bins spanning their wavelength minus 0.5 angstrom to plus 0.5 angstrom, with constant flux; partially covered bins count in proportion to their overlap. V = 2.6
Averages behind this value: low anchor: 15.6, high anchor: 15.5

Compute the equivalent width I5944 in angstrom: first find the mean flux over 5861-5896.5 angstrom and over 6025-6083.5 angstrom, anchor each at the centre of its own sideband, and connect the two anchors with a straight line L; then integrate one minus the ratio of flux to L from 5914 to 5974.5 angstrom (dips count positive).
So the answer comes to 1.05 angstrom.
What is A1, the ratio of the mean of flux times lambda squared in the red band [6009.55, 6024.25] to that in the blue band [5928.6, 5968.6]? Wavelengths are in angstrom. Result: 1.0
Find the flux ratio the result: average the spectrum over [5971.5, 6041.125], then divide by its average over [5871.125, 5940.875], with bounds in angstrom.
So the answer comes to 1.0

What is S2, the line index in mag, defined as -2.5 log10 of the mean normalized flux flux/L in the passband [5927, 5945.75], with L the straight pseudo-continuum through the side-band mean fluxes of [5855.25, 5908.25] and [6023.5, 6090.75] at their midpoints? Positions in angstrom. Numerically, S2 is 0.058 mag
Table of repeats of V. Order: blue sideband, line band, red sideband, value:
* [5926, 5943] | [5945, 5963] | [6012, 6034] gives -0.9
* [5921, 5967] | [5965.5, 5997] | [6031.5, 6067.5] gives 0.4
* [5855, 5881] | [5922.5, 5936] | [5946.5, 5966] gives 0.4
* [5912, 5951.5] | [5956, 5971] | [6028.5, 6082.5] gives -0.4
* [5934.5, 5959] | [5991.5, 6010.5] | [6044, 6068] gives 0.7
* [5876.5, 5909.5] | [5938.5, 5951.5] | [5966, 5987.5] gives 0.2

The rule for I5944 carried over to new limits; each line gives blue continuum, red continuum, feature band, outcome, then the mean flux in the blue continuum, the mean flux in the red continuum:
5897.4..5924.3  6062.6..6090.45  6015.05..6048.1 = 0.63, 15.3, 15.5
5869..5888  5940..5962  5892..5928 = -0.85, 15.1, 15.3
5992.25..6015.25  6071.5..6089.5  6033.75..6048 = -0.13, 14.9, 15.5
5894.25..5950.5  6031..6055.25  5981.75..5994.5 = 0.17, 15.2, 15.4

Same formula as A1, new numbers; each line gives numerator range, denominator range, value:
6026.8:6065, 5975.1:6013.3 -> 1.05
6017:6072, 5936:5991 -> 1.04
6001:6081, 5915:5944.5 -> 1.07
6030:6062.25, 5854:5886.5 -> 1.07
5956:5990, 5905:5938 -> 1.03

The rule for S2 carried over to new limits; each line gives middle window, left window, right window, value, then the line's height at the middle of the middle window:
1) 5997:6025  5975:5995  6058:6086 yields -0.005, 15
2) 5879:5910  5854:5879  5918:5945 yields -0.041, 15.1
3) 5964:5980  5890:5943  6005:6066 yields 0.002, 15.2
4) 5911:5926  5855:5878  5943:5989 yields 0.021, 15.3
